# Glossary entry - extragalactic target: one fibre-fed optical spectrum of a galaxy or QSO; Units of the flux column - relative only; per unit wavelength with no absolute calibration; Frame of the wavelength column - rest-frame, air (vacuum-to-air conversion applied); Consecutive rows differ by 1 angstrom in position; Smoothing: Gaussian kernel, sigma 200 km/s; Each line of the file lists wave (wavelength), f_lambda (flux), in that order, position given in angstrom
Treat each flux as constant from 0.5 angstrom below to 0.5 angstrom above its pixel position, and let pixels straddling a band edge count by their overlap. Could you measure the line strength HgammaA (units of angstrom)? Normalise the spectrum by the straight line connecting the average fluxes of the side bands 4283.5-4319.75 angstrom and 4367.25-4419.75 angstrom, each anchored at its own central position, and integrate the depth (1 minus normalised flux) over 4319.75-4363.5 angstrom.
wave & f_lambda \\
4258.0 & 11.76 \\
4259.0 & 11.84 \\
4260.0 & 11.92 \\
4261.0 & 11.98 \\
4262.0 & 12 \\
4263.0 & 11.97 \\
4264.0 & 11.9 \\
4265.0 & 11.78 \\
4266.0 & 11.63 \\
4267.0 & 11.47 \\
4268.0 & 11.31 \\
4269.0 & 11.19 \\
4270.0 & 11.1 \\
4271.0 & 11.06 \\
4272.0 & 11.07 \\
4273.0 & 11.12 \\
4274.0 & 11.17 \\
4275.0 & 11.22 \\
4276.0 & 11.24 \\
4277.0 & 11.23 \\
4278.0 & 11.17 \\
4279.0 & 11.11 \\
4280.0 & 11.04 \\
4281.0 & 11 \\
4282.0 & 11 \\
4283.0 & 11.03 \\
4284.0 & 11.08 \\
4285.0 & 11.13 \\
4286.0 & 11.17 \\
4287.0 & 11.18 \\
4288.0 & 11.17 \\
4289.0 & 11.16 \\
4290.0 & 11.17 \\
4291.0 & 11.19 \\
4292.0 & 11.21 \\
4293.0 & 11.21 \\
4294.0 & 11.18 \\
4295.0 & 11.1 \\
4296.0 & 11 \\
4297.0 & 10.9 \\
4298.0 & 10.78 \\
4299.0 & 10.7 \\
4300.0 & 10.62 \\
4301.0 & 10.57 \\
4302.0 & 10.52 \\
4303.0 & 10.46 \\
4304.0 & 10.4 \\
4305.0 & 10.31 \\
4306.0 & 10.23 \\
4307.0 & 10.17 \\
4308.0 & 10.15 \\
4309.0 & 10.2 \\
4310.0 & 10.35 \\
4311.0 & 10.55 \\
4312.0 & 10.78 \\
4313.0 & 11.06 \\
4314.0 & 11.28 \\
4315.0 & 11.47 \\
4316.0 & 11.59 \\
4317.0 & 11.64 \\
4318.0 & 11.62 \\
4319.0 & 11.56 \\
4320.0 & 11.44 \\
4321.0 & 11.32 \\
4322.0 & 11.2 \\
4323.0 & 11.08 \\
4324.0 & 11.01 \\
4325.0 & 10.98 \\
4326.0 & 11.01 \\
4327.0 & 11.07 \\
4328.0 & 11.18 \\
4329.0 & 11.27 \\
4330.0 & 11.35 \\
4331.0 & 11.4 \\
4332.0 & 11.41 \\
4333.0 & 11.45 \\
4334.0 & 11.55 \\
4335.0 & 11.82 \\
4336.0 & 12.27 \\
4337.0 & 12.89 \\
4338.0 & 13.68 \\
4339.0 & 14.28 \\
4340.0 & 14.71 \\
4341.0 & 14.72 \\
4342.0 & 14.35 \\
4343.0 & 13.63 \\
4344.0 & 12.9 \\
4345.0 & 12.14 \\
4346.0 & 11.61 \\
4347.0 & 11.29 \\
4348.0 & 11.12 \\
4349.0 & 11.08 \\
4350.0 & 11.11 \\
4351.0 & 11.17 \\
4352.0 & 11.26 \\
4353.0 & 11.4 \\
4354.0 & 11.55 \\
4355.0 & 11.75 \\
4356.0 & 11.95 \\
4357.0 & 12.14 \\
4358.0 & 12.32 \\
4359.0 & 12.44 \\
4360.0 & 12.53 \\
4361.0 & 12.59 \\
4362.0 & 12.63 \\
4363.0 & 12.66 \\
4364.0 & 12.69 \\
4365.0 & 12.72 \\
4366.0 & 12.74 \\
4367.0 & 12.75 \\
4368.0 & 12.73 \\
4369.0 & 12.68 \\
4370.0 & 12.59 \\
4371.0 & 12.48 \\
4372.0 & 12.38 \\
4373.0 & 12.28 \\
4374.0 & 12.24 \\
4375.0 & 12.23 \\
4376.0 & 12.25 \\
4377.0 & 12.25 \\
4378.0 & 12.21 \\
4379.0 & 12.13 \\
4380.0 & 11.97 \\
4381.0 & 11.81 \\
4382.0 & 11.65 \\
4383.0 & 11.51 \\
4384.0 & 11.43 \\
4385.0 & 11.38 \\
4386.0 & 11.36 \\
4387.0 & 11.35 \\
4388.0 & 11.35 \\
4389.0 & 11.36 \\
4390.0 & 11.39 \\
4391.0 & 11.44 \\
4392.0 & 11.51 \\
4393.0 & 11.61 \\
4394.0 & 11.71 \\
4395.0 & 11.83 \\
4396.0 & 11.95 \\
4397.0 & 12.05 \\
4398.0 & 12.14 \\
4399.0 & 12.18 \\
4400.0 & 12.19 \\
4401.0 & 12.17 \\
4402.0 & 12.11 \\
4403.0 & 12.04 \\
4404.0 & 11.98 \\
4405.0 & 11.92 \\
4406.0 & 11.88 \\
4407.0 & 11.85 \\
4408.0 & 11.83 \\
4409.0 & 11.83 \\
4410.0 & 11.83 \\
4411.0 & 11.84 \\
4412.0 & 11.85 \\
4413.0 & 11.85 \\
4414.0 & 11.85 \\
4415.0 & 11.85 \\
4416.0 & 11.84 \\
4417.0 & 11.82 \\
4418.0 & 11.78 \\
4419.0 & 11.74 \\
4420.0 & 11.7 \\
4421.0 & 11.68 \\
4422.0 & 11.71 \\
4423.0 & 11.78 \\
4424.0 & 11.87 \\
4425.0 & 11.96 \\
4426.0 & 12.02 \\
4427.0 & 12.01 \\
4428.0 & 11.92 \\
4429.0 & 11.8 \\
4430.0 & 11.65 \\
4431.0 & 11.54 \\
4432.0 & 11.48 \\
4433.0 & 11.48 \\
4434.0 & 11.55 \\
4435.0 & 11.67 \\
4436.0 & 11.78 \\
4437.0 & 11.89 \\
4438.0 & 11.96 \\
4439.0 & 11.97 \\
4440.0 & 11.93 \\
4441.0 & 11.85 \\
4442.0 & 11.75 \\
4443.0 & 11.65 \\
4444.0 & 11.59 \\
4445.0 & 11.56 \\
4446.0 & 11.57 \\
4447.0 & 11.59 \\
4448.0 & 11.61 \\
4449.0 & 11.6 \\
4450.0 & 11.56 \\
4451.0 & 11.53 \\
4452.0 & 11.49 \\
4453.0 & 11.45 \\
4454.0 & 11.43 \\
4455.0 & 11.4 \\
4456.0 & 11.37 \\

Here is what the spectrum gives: -2.6 angstrom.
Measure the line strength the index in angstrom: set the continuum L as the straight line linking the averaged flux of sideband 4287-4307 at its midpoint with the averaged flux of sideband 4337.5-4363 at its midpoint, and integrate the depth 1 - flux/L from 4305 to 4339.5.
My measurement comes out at 0.7 angstrom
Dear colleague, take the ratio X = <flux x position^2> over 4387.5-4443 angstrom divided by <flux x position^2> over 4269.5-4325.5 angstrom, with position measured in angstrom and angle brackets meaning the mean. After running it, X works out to 1.1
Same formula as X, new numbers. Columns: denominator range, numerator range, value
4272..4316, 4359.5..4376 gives 1.19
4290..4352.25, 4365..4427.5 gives 1.08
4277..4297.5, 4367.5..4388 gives 1.13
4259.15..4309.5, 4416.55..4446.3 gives 1.14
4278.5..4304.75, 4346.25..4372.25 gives 1.14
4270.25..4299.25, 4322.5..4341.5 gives 1.11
